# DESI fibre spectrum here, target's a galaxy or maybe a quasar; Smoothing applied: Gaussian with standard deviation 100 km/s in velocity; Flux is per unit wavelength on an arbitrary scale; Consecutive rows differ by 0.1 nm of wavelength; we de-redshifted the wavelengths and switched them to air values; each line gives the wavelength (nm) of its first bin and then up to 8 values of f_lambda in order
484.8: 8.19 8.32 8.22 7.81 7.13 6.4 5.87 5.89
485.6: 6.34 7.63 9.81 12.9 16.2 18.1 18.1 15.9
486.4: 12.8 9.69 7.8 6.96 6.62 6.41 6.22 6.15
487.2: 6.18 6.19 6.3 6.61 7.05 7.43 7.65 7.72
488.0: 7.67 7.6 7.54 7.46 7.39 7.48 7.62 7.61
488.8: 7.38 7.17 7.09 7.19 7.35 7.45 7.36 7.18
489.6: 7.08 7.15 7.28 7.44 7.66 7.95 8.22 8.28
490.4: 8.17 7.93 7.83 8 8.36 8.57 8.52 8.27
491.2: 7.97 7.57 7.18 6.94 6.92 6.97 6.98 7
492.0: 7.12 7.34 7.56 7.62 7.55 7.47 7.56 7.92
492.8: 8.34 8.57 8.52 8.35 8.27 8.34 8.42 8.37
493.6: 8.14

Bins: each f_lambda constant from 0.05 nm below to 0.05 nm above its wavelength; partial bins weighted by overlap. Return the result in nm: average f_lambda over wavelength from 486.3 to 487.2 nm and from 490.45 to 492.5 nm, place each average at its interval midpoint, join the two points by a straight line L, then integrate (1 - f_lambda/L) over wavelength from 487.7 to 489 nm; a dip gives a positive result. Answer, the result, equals 0.08 nm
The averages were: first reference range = 8.19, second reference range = 7.61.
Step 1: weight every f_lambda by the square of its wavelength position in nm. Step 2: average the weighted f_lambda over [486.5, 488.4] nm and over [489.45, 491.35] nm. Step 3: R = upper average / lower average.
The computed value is 1.13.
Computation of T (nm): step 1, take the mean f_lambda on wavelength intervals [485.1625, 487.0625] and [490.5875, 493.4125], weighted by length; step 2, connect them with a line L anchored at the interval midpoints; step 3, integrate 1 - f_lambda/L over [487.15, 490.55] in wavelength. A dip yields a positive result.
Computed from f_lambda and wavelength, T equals 0.57 nm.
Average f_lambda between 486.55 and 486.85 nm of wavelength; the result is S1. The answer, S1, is 7.13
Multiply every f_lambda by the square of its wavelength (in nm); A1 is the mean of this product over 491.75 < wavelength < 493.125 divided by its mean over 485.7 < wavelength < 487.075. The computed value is 0.71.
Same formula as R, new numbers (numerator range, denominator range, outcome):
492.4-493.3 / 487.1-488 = 1.20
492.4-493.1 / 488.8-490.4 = 1.09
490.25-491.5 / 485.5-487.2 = 0.80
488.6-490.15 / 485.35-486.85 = 0.70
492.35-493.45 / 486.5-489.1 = 1.16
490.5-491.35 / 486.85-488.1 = 1.21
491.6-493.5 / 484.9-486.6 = 0.77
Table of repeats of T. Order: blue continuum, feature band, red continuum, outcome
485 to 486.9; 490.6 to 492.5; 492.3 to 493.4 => 0.19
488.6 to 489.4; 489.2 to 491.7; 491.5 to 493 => -0.09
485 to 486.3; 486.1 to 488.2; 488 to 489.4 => 0.10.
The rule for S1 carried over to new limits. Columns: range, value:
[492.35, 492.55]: 7.51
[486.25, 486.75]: 10.6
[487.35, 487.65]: 6.65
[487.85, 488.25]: 7.63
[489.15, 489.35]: 7.4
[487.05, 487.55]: 6.29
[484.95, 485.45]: 7.09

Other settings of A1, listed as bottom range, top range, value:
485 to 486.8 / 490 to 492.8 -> 0.78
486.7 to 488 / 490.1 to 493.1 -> 1.17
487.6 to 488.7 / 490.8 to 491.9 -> 1.02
